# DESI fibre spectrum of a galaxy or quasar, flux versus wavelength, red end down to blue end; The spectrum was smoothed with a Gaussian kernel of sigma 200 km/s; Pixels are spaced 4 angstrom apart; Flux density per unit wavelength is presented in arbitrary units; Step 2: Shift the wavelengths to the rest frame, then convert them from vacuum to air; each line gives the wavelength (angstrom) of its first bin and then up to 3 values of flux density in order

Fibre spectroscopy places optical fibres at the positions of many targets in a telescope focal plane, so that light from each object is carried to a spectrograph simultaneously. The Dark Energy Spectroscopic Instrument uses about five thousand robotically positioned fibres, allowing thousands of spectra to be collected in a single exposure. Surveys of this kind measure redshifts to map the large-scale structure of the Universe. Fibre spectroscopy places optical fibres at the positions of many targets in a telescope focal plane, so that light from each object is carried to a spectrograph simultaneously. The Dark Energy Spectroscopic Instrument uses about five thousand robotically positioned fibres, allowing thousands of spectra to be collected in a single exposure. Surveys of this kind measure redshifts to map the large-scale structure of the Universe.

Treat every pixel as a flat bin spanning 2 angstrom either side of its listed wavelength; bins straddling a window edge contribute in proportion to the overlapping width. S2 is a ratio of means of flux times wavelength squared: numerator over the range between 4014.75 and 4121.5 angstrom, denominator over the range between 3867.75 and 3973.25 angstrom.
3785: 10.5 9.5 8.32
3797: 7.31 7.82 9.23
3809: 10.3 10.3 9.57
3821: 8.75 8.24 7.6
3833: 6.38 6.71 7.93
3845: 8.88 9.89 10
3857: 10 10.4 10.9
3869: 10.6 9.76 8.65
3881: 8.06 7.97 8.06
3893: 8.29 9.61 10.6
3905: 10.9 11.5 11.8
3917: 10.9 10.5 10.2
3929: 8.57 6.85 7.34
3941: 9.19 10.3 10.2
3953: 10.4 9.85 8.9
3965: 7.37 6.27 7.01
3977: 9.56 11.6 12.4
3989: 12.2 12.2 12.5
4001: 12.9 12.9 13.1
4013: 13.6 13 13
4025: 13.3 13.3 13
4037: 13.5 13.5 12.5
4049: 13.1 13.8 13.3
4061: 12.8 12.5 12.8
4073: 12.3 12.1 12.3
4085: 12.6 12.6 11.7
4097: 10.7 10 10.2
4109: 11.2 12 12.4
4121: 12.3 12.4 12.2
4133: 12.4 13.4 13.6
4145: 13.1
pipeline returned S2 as 1.4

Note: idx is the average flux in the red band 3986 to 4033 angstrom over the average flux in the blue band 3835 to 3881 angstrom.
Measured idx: 1.38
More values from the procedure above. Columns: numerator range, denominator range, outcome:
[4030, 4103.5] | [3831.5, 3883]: 1.37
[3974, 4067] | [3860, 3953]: 1.32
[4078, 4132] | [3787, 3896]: 1.32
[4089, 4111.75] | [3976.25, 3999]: 0.92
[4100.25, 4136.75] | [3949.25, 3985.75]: 1.28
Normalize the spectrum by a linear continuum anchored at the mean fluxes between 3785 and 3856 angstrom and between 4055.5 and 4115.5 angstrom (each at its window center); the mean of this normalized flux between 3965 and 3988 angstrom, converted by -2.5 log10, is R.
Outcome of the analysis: 0.142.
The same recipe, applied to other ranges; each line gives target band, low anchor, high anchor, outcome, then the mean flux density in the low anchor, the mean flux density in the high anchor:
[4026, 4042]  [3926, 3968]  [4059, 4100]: -0.20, 8.87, 12.2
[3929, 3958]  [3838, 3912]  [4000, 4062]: 0.22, 9.55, 13.2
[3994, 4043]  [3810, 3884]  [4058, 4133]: -0.18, 9.04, 12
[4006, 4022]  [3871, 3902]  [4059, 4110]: -0.22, 8.82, 11.8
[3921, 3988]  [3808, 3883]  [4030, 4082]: 0.20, 9.09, 12.9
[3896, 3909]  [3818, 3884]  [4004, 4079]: -0.06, 8.92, 13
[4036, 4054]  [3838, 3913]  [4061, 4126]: -0.16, 9.58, 11.9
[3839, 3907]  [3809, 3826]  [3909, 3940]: 0.01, 9.4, 9.58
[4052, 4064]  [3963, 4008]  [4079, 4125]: -0.17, 10.7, 11.7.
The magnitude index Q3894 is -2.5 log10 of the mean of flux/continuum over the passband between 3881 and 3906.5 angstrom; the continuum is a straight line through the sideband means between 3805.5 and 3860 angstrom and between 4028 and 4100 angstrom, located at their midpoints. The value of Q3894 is 0.09 mag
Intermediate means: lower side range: 8.85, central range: 9.11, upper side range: 12.6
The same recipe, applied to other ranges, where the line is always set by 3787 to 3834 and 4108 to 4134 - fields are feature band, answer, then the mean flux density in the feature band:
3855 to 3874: -0.12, 10.4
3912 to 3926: -0.10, 10.8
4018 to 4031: -0.19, 13.2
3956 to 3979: 0.28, 8.09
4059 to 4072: -0.10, 12.7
